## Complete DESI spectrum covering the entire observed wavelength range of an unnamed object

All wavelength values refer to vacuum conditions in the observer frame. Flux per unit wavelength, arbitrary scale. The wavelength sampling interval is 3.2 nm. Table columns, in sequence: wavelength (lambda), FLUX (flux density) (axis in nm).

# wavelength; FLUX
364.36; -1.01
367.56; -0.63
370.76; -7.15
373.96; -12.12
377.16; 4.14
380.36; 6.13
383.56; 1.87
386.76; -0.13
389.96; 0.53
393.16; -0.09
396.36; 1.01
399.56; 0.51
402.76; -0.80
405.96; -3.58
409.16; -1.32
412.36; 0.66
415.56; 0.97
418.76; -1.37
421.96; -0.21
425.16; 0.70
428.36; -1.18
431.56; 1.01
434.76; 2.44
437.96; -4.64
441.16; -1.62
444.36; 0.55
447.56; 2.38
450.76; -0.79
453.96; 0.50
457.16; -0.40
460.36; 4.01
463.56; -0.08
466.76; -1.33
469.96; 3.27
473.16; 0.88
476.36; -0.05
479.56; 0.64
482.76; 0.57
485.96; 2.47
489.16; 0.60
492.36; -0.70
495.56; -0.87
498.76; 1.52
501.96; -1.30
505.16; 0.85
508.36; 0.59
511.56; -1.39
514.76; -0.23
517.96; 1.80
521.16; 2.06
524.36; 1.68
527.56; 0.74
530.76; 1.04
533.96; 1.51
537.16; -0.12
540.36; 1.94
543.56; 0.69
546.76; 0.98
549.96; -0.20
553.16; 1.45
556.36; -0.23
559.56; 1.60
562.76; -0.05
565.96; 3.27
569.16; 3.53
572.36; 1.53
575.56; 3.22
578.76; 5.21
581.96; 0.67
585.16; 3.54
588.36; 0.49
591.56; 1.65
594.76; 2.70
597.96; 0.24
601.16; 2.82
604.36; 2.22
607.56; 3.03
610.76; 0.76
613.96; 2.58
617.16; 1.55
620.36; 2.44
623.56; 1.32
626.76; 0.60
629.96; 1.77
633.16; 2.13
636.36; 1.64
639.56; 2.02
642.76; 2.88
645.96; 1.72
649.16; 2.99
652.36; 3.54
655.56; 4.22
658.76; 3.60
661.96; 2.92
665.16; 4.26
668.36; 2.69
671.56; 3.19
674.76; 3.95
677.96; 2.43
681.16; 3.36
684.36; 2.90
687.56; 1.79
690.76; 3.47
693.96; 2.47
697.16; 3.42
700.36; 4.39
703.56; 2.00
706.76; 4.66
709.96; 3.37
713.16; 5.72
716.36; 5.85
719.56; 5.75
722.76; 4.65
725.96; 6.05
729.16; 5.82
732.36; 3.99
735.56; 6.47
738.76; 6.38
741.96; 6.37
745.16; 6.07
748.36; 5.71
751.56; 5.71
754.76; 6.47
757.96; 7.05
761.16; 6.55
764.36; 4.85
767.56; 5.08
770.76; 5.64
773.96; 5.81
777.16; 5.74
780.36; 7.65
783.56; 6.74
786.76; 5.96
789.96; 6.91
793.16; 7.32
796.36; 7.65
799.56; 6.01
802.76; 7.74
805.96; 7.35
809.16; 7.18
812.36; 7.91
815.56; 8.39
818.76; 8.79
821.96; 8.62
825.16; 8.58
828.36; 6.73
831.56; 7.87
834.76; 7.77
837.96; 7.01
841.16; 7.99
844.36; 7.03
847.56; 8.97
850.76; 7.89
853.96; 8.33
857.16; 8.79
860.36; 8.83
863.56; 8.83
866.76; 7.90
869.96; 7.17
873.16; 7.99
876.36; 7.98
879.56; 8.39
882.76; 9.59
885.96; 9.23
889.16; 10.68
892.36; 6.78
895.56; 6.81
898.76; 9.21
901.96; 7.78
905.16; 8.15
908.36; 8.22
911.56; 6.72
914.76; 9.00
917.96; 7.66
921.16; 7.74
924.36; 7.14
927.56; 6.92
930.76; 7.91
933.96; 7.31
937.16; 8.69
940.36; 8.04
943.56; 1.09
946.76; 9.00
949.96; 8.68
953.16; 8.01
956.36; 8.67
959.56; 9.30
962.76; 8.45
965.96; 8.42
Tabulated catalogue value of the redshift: 0.787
